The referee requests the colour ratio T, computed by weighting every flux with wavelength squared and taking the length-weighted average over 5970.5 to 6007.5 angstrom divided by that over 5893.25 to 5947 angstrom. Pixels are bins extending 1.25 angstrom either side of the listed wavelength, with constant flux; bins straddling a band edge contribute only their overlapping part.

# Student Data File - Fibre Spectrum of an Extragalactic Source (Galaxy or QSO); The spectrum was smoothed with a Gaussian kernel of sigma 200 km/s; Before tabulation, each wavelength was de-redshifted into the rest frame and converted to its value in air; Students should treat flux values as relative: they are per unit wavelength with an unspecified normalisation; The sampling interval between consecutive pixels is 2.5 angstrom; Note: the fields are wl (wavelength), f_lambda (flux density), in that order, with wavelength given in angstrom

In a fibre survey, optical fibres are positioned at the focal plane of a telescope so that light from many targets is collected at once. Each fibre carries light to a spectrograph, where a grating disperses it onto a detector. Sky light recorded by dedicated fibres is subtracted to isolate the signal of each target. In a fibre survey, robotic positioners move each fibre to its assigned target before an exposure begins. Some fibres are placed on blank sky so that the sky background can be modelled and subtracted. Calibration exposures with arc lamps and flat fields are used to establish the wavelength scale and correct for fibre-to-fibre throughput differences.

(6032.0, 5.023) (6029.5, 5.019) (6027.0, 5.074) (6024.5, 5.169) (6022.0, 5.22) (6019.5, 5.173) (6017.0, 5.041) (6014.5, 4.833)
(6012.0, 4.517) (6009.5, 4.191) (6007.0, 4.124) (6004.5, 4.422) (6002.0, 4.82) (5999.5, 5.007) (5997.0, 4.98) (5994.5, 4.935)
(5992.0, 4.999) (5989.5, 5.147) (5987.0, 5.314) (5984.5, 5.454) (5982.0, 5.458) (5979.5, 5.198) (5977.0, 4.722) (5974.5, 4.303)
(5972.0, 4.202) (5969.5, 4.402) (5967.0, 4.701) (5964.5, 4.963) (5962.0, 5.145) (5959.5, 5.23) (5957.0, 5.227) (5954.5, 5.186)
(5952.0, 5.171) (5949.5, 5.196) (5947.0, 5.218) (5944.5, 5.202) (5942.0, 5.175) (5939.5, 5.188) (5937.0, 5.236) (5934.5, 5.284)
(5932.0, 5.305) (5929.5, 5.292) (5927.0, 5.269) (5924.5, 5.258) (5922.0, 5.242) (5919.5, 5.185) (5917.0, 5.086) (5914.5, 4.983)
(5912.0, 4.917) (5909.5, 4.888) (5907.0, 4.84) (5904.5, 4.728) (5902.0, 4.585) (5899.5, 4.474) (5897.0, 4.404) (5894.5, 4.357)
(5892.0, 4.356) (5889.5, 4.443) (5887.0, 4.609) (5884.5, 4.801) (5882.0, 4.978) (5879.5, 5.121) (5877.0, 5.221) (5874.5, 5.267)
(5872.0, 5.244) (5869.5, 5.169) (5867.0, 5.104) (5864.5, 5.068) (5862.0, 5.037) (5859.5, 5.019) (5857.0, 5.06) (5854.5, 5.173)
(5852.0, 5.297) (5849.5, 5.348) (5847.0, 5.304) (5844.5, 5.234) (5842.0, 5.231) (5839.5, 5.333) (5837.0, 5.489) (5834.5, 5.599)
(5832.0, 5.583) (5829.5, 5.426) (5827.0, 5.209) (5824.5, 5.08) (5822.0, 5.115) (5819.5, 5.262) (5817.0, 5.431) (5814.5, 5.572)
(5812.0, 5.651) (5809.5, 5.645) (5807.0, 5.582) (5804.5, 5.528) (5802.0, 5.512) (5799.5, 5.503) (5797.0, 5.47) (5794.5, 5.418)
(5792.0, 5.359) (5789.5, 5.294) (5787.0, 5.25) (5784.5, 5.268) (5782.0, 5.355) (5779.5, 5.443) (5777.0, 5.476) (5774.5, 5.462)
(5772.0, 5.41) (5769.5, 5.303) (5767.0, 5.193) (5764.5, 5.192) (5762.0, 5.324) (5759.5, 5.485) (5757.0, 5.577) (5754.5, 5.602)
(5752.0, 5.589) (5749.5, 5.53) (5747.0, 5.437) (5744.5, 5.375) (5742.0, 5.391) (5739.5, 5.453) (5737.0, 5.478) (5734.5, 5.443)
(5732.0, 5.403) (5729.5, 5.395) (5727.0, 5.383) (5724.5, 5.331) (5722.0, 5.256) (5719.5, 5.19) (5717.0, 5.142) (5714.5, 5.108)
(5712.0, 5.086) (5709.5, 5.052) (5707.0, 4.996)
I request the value 1.0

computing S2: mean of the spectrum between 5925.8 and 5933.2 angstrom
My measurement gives 5.29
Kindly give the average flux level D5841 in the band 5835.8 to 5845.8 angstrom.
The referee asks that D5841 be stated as 5.32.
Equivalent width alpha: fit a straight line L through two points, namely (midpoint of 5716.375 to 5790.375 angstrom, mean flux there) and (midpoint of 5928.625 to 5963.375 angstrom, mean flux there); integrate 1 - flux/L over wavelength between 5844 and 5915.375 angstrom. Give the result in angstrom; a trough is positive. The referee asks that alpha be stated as 4.68 angstrom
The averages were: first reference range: 5.38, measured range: 4.93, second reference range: 5.22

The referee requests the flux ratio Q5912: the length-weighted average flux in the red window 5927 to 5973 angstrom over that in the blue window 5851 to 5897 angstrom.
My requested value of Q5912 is 1.03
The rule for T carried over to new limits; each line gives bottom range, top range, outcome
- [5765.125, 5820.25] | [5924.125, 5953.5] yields 1.01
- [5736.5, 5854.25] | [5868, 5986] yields 0.96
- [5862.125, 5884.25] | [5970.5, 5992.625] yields 1.01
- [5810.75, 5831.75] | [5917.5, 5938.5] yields 1.02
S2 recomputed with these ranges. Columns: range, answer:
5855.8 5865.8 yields 5.05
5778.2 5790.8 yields 5.32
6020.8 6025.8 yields 5.19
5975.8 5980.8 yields 4.97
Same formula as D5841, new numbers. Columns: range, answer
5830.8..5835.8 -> 5.59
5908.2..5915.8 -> 4.93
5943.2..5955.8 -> 5.19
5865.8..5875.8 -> 5.2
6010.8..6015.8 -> 4.68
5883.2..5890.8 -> 4.62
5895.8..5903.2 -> 4.49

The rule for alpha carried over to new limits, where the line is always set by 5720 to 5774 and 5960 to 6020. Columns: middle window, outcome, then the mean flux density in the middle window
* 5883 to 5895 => 1.3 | 4.53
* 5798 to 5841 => -1.7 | 5.44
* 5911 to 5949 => -1.6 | 5.19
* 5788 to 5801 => -0.3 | 5.41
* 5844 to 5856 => -0.2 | 5.27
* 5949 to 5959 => -0.6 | 5.2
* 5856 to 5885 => 0.1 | 5.1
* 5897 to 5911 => 1.0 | 4.68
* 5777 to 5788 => -0.1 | 5.35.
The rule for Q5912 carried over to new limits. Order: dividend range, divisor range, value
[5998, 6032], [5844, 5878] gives 0.93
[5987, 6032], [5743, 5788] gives 0.90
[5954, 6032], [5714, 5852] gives 0.91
